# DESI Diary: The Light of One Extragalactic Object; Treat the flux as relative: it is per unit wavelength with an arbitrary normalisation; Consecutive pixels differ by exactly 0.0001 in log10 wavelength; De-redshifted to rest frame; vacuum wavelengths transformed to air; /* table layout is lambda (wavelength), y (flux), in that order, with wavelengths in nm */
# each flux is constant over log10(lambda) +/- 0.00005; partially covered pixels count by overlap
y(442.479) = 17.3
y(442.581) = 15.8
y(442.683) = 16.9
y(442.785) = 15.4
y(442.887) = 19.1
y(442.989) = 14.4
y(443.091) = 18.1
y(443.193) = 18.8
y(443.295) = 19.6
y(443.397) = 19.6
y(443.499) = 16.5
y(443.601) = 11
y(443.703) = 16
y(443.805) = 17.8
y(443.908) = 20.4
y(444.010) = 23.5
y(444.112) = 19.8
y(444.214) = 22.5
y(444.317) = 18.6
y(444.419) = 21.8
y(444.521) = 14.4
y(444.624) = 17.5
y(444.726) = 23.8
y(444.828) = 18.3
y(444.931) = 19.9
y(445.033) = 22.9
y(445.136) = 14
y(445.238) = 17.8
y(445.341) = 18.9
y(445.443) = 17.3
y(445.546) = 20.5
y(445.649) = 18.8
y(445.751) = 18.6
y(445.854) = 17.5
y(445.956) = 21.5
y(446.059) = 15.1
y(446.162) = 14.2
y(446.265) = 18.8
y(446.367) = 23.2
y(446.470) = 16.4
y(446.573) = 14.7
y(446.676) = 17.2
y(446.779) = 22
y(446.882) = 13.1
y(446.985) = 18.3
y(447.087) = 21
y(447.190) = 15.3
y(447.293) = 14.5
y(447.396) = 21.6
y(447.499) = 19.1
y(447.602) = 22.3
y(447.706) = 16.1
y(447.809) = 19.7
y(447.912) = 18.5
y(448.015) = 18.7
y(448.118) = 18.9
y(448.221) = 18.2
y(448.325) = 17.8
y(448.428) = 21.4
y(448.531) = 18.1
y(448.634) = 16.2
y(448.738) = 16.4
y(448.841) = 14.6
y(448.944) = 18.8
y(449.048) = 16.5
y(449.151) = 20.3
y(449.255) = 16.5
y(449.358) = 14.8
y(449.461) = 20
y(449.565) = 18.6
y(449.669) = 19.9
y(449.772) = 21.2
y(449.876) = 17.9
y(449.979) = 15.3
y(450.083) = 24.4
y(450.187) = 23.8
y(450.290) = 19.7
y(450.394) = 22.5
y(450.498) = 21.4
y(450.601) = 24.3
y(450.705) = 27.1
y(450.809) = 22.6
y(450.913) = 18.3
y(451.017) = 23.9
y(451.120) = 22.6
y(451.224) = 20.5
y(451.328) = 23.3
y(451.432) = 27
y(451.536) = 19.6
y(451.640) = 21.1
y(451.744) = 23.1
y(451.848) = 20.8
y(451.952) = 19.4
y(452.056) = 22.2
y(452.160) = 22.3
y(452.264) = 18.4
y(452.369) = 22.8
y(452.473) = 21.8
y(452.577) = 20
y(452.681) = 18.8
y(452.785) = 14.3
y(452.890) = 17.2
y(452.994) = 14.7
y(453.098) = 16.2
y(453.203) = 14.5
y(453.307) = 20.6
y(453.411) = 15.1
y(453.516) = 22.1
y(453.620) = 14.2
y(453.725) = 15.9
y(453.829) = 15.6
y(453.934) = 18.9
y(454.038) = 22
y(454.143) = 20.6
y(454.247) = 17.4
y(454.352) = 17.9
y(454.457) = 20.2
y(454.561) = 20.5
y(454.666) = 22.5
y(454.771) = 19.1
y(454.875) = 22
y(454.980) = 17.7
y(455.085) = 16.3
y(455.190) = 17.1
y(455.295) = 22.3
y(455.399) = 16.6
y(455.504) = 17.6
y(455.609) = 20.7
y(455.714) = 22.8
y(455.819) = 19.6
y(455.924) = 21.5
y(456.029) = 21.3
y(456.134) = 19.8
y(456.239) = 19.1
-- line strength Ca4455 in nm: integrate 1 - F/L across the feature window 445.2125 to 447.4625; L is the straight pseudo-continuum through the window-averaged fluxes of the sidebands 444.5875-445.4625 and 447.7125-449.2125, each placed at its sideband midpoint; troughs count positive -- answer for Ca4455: 0.08 nm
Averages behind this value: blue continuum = 19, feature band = 18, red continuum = 18.1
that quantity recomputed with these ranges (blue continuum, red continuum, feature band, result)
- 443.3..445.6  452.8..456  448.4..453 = -0.36 nm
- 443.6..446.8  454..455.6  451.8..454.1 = 0.08 nm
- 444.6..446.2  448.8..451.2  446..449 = 0.22 nm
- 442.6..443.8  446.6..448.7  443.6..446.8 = -0.21 nm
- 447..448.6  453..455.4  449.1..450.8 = -0.17 nm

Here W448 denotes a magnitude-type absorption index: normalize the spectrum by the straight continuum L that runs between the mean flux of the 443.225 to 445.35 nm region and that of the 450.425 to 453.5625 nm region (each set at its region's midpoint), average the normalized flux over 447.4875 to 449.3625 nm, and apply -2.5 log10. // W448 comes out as 0.09 mag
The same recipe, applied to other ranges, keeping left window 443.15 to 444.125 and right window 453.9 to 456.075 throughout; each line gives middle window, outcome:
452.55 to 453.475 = 0.16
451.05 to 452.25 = -0.14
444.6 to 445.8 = -0.04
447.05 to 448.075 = 0.01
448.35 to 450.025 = 0.06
